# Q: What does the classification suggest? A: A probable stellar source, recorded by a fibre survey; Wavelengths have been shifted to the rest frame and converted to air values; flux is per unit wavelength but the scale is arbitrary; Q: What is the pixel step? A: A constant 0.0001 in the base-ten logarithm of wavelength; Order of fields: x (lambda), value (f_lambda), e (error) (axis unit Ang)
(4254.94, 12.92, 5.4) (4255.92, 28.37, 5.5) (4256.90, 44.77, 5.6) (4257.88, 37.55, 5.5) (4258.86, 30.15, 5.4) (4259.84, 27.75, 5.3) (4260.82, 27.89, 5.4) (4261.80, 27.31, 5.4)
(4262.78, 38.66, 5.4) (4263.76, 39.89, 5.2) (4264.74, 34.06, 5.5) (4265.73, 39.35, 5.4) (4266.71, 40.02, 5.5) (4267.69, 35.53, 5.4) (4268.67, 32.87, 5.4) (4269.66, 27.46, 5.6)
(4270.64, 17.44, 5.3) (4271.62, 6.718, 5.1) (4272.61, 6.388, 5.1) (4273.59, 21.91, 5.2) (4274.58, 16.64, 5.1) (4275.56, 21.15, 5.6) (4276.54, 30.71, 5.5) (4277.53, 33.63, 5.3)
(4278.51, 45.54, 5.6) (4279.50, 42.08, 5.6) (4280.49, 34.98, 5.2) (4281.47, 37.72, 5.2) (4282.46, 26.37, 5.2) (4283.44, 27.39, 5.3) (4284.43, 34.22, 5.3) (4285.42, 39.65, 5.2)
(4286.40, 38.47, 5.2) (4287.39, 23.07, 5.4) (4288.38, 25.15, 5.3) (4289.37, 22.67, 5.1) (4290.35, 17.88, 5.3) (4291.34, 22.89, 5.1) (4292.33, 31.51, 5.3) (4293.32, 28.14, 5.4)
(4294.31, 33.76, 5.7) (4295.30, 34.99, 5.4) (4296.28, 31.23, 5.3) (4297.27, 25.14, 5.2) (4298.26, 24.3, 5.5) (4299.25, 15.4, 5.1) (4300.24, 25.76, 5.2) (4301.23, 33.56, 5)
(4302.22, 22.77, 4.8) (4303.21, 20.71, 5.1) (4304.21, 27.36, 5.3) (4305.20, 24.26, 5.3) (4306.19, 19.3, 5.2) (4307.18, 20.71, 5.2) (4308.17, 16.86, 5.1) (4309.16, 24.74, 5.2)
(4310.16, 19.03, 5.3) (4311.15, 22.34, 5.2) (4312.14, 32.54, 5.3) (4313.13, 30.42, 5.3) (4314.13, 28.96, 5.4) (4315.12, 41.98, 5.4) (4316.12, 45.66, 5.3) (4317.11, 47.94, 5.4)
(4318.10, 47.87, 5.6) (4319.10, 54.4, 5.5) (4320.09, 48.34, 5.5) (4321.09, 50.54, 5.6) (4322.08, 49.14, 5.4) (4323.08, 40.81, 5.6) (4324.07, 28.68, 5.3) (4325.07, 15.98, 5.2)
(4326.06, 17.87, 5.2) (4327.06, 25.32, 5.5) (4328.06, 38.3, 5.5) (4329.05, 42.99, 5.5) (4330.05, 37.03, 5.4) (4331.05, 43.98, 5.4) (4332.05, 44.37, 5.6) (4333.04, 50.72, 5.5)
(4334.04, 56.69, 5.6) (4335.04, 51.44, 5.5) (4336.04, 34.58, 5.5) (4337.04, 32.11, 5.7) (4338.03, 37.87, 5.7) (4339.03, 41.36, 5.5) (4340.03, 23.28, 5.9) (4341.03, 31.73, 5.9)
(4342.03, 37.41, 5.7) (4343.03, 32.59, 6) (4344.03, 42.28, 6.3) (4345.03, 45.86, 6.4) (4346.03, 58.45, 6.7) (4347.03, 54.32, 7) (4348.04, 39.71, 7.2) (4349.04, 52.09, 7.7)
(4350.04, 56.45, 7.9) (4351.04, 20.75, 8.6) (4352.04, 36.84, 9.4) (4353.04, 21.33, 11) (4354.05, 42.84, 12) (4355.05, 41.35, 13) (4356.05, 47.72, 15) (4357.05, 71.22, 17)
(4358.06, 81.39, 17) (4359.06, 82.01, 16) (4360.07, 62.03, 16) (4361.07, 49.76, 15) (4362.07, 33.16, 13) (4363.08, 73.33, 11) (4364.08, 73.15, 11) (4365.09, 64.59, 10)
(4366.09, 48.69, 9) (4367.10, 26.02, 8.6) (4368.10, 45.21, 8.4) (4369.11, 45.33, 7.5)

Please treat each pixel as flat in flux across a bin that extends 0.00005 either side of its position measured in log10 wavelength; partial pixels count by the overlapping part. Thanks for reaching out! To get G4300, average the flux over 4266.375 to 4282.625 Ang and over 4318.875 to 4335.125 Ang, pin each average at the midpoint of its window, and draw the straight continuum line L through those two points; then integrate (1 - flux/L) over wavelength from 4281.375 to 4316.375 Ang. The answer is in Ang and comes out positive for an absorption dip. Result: 6.4 Ang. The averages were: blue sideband 28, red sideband 40.5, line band 27.4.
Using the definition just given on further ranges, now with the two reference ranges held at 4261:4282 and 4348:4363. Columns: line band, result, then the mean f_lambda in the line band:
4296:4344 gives 9.34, 33.8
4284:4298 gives 2.23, 29.1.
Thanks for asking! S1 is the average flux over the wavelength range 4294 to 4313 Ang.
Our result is 25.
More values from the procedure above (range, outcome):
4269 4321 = 29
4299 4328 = 31.3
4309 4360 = 41.5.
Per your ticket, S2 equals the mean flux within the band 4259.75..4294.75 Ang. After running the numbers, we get 29.4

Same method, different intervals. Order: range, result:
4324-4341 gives 36.7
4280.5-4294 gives 29.1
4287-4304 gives 25.9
